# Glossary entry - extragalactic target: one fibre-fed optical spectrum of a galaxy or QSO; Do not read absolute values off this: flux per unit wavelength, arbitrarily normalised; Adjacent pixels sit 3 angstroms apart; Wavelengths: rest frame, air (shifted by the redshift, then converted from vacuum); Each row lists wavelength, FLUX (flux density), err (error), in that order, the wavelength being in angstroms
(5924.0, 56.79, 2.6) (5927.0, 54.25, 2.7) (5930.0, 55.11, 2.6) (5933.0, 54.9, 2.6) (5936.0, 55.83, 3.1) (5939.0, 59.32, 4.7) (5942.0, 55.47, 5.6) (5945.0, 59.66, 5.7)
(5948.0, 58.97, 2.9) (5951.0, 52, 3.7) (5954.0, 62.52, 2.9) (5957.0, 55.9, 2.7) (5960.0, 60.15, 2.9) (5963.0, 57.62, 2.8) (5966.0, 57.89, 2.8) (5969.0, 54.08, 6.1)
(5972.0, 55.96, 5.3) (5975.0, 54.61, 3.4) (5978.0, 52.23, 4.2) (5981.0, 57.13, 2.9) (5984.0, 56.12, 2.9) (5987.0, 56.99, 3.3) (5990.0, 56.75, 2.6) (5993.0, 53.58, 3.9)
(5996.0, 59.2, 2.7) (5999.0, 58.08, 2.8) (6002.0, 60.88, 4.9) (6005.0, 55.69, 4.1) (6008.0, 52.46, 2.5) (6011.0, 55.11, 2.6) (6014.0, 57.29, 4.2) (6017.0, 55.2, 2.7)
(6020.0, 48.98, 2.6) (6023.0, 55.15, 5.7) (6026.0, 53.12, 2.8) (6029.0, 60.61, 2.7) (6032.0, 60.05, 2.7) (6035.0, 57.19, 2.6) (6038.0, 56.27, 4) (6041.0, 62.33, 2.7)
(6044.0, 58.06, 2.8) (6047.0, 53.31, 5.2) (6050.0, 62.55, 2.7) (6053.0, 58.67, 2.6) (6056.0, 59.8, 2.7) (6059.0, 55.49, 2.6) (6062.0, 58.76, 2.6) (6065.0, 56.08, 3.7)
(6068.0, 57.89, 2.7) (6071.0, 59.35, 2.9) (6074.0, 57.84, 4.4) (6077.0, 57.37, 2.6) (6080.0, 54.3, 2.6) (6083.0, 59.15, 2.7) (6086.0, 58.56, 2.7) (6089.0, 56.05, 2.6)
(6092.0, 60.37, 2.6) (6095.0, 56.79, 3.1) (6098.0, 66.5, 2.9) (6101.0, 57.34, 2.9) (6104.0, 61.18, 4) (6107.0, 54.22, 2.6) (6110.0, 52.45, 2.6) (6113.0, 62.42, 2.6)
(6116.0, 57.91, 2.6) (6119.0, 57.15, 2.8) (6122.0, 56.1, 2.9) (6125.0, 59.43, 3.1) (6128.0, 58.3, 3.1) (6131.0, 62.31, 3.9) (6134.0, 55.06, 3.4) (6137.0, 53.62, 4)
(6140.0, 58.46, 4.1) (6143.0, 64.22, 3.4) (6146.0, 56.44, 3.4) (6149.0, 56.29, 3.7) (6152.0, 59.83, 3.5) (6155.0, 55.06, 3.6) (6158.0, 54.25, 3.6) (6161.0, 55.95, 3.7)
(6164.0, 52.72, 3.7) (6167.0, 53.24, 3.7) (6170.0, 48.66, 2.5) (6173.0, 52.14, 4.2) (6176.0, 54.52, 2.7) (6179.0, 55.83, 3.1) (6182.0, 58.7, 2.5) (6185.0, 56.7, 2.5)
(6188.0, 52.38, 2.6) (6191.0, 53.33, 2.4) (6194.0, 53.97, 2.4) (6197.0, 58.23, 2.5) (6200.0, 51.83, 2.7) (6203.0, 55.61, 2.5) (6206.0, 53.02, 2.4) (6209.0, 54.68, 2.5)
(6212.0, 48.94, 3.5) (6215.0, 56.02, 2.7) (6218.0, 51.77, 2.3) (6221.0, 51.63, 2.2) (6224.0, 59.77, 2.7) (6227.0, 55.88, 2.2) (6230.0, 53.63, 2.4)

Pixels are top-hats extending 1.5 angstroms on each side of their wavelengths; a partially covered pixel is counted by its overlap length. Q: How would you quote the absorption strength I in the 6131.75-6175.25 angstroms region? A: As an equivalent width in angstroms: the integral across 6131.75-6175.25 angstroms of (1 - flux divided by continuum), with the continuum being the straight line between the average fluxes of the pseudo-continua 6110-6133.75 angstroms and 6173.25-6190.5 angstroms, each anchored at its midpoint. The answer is 1.0 angstroms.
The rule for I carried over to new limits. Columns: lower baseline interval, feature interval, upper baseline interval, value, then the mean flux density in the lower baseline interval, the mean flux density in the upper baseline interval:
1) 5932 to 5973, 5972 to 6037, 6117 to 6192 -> 1.0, 57.2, 56.1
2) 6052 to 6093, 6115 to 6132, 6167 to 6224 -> -0.7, 57.8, 53.9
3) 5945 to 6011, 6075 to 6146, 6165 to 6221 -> -4.3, 56.6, 53.8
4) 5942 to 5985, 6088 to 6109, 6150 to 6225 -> -1.3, 56.7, 54.3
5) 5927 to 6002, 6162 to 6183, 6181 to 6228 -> 0.4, 56.7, 54.5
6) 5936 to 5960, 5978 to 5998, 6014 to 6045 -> 0.3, 57.7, 56.7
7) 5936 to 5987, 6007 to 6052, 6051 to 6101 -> 0.9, 56.8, 58.3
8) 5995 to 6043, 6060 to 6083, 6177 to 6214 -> -0.6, 56.7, 54.5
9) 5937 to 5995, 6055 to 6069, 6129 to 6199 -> -0.3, 56.7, 55.7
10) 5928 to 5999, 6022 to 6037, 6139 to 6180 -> -0.3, 56.6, 55.5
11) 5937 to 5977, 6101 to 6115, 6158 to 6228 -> -0.6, 57.2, 54.1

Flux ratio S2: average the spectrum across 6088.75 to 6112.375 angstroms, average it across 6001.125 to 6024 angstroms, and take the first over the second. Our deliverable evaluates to 1.06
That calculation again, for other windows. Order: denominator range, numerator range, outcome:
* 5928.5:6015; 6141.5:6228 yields 0.97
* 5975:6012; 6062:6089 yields 1.03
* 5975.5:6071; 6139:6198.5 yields 0.98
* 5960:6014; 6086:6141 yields 1.03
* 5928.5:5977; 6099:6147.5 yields 1.02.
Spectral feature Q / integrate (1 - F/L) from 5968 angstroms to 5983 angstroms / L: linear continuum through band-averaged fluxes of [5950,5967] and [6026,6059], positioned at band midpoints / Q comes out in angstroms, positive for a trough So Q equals 0.80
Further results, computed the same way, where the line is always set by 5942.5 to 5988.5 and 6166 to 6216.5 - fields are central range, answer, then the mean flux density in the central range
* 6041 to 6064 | -1.1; 58.3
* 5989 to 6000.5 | -0.1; 56.9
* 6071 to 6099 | -1.6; 58.4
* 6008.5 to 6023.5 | 0.5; 54.2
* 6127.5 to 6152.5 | -1.6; 58.2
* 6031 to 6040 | -0.3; 58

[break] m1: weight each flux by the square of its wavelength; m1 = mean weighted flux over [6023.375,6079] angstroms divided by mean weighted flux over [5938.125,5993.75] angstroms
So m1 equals 1.05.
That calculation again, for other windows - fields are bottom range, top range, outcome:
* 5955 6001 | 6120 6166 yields 1.07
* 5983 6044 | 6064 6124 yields 1.05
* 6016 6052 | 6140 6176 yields 1.01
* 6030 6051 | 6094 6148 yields 1.02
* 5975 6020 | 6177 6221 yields 1.04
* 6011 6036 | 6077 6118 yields 1.07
